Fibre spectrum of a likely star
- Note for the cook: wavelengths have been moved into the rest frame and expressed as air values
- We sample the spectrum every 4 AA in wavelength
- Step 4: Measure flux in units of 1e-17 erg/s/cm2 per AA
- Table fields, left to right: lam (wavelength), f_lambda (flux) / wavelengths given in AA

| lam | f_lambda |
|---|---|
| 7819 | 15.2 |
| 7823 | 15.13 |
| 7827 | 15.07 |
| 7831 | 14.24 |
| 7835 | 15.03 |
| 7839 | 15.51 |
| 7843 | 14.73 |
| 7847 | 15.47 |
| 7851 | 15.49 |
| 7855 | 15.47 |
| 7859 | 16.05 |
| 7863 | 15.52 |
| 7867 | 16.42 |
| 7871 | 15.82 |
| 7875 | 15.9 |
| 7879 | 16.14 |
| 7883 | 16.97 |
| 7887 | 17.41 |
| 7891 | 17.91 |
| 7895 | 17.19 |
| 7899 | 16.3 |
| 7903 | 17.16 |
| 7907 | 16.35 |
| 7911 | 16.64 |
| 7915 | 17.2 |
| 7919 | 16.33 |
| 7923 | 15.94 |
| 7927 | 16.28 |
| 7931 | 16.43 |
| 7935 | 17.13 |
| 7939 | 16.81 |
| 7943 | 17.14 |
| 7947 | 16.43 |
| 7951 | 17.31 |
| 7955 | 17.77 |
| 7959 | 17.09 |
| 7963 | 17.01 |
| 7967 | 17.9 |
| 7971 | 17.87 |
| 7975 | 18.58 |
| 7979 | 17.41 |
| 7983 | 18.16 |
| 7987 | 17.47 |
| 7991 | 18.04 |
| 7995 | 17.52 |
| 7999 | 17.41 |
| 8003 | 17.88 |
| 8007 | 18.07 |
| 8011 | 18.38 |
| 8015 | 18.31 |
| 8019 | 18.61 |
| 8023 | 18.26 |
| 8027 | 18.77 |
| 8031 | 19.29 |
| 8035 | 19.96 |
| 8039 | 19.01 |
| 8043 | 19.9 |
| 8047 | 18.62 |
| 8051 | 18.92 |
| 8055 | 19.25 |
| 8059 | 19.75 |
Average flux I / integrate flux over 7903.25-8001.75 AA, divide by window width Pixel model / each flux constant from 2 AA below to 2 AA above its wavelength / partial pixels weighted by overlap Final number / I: 17.2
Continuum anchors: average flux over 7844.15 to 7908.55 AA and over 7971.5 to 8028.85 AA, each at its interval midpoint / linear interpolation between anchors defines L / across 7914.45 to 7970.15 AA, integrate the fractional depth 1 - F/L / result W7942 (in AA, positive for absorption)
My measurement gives 1.05 AA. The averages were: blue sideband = 16.3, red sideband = 18.1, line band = 16.9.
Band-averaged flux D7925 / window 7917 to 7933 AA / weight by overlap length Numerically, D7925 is 16.2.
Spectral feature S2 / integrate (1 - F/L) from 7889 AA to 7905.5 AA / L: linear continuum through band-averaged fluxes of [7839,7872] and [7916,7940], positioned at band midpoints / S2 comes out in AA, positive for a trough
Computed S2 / -1.0 AA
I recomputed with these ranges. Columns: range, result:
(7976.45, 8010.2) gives 17.8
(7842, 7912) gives 16.3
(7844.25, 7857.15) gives 15.4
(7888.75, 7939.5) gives 16.7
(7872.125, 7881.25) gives 16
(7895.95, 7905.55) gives 16.8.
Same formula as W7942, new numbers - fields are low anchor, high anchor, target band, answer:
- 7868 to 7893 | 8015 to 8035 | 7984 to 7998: 0.47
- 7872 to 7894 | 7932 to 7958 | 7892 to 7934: 0.80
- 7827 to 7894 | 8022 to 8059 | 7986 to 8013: 0.85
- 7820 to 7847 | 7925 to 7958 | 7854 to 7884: -0.75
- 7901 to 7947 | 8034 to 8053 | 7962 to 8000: 0.27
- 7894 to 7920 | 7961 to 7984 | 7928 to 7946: 0.43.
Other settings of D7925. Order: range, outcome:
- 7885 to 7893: 17.7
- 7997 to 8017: 18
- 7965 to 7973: 17.9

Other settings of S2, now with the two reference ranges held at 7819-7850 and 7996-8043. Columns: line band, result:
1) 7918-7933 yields 0.5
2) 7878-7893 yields -1.1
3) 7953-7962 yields 0.0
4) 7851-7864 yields -0.1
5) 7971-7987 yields -0.1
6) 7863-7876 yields -0.2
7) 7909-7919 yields -0.1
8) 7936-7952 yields 0.2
